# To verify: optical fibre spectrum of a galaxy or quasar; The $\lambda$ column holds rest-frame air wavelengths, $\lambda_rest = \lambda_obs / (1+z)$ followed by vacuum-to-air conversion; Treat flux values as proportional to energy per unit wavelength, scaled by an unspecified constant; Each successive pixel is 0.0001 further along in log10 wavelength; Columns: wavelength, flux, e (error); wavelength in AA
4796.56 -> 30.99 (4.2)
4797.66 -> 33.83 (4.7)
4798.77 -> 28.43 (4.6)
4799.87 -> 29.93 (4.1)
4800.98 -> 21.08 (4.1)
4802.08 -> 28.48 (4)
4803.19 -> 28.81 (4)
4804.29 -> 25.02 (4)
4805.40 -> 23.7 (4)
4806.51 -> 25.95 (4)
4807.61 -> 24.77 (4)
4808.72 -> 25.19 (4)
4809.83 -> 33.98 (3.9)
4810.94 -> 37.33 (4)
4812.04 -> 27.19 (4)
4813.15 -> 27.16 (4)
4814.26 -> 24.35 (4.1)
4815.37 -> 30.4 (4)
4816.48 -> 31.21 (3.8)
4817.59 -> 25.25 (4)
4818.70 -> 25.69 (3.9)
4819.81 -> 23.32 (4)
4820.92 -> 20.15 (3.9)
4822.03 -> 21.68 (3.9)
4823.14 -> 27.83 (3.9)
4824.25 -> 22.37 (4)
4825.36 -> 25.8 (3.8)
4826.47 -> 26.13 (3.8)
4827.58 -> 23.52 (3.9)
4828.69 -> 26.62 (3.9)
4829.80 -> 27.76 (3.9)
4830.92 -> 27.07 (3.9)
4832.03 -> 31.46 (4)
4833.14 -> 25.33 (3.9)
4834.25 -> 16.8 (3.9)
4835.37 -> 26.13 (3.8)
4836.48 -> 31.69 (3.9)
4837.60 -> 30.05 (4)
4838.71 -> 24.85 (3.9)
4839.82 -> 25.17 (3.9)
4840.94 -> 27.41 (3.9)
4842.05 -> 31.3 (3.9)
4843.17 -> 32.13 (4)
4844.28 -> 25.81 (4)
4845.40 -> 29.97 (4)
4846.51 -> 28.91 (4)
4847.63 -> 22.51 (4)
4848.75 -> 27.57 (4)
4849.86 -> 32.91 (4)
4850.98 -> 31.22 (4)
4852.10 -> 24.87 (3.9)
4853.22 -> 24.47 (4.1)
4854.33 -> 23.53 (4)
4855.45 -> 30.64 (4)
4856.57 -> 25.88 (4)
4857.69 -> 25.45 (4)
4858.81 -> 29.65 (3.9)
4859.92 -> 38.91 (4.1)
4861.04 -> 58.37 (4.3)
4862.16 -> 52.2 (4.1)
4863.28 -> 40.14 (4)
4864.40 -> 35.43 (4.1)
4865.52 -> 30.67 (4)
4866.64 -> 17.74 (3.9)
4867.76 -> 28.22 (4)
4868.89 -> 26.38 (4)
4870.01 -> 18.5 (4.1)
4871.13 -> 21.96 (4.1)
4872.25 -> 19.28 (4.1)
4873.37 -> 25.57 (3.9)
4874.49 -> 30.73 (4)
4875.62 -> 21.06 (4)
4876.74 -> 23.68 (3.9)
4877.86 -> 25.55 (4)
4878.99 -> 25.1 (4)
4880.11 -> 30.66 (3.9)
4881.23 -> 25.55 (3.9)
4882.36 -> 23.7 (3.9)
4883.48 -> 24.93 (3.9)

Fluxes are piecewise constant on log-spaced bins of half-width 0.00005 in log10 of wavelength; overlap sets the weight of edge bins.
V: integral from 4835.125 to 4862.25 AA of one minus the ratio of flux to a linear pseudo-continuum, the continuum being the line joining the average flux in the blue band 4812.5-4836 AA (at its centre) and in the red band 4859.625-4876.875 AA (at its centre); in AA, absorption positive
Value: -1.7 AA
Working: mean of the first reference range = 25.5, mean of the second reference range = 30.6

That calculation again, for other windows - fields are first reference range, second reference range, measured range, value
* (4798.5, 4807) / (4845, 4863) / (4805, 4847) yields 2.8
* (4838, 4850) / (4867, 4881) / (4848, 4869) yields -4.4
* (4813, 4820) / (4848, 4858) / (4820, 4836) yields 1.3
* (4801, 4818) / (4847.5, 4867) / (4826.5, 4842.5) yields 1.8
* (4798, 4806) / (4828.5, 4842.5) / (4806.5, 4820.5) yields -0.5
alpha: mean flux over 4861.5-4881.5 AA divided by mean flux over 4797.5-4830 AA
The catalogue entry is 1.0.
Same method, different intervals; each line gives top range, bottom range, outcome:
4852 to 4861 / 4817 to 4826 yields 1.24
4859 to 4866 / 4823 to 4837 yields 1.62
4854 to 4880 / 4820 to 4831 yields 1.19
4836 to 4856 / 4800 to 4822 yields 1.05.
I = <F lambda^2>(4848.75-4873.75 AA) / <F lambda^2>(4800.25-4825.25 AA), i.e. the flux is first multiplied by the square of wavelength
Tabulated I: 1.16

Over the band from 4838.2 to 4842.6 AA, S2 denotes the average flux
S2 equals 27.2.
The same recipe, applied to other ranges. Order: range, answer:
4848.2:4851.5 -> 30.6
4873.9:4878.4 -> 25.3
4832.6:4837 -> 24.9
